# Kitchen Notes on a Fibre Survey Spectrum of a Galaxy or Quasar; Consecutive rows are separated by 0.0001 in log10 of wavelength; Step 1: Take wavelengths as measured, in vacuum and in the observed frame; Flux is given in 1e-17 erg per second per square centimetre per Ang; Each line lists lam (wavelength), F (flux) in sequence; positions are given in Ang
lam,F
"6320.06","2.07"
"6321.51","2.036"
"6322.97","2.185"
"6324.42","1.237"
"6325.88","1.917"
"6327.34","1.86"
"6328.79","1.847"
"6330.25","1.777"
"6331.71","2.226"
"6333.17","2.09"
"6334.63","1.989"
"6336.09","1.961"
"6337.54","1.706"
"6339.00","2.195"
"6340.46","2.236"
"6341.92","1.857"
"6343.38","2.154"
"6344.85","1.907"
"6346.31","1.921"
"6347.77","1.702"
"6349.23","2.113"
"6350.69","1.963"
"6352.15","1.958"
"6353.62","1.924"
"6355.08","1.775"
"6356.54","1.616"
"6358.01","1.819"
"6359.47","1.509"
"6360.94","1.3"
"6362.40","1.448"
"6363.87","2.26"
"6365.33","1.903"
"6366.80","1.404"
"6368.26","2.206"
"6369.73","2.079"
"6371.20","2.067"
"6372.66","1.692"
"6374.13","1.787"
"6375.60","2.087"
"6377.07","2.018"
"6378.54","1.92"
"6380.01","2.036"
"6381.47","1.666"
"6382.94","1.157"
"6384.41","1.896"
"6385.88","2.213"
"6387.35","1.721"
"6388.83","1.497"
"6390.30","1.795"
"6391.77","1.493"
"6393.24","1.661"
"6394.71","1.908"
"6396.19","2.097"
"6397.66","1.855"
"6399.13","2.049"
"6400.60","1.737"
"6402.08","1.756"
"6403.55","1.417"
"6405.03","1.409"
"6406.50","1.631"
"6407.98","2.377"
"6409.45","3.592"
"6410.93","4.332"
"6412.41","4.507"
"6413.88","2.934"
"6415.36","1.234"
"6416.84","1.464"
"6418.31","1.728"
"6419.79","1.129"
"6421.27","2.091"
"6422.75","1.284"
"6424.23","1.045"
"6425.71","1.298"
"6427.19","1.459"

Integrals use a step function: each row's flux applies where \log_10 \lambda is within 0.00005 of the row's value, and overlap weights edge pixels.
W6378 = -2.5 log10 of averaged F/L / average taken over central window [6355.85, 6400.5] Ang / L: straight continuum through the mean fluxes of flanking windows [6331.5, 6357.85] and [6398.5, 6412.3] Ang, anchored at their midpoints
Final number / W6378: 0.20 mag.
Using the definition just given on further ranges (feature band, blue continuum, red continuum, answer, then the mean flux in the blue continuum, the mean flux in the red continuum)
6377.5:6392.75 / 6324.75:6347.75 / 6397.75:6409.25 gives 0.08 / 1.95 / 1.86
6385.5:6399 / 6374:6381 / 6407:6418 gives 0.28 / 1.97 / 2.85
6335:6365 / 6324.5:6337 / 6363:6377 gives 0.03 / 1.92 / 1.94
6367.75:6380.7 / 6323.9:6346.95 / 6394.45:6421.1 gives 0.04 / 1.94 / 2.18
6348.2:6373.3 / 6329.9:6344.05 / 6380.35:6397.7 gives 0.04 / 2.03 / 1.75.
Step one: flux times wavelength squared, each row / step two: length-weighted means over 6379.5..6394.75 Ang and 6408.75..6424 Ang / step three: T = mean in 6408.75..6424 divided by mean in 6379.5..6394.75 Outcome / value 1.4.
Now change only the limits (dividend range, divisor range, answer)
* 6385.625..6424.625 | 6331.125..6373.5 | 1.08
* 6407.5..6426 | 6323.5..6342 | 1.20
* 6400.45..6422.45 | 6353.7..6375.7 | 1.25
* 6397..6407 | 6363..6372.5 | 0.87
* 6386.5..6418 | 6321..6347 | 1.11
